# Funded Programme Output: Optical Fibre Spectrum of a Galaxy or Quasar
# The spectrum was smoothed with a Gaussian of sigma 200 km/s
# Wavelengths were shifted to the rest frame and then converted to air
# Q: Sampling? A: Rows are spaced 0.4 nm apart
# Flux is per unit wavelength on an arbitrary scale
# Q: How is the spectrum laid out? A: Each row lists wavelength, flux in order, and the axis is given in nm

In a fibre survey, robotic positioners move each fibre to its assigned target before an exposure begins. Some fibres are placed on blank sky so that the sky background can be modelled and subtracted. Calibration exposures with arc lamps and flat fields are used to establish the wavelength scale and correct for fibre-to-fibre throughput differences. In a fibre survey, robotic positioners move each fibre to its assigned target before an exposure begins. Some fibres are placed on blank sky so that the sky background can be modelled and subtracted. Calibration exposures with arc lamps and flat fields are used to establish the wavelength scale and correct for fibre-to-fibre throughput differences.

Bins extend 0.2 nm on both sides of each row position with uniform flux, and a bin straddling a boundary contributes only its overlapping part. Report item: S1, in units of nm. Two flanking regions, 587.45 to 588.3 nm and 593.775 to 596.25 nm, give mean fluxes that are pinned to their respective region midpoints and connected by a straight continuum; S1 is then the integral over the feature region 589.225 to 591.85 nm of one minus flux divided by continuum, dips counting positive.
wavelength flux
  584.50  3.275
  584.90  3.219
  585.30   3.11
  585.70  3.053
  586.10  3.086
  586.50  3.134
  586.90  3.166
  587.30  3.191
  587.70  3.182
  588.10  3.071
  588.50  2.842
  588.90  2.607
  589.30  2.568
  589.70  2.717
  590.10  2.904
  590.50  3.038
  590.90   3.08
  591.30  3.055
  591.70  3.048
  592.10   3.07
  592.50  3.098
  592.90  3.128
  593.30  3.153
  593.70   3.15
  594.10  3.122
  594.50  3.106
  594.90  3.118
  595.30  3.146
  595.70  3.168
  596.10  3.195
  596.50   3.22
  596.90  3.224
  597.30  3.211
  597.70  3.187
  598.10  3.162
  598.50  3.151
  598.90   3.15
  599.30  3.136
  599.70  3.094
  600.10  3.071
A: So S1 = 0.17 nm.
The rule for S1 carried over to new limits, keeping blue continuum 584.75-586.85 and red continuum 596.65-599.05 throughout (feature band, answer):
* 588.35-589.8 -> 0.21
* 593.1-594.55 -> 0.01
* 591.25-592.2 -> 0.03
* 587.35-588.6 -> 0.03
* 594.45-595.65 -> 0.01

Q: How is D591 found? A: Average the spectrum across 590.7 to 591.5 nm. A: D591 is 3.07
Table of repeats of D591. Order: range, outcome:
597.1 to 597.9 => 3.2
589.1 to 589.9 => 2.64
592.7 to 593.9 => 3.14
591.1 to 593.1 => 3.08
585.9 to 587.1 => 3.13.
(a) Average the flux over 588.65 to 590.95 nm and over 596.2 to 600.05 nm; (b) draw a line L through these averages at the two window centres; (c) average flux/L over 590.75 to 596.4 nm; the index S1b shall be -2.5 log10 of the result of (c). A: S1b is -0.05 mag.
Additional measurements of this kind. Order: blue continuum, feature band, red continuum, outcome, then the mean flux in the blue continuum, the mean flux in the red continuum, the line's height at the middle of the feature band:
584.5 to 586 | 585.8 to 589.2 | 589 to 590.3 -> -0.034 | 3.14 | 2.72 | 2.93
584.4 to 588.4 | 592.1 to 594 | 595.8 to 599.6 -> 0.013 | 3.14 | 3.18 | 3.16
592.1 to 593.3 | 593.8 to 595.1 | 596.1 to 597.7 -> 0.012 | 3.11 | 3.21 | 3.15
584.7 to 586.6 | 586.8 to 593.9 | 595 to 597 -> 0.052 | 3.12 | 3.19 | 3.15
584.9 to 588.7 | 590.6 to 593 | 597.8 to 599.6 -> 0.015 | 3.1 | 3.15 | 3.12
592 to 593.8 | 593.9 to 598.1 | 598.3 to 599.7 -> -0.014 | 3.12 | 3.14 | 3.13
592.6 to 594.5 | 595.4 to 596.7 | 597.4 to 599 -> -0.014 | 3.13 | 3.17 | 3.15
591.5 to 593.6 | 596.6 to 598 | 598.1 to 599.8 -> -0.026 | 3.1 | 3.14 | 3.13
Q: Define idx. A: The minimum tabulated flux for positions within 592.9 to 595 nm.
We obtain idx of 3.106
